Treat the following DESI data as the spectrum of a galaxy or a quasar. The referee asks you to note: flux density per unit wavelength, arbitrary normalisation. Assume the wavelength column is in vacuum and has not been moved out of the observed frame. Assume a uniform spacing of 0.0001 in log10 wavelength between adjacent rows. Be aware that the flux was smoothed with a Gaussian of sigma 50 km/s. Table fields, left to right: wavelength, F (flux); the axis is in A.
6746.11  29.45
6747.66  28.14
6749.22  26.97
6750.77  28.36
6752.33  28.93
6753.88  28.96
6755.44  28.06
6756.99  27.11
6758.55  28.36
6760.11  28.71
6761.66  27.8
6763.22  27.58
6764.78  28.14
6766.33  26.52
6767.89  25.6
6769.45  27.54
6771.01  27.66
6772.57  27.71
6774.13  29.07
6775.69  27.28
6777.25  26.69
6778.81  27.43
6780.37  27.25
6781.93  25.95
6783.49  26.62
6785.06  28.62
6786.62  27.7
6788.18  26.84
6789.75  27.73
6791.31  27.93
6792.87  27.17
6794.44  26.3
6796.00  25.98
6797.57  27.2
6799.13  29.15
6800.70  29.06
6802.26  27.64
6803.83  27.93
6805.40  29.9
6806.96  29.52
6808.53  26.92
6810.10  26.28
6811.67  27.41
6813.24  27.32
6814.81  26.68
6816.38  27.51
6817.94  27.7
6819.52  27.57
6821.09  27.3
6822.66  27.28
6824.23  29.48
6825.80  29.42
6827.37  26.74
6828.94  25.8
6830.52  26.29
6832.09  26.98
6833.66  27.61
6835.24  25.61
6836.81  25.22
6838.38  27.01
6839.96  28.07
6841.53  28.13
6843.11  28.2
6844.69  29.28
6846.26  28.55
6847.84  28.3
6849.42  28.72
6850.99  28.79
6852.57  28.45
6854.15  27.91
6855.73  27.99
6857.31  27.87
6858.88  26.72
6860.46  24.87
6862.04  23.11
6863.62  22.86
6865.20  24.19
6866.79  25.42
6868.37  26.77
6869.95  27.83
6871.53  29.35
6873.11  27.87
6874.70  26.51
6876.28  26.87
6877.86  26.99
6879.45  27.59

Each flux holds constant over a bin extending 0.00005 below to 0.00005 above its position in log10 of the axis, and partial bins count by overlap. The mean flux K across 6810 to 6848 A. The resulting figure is 27.4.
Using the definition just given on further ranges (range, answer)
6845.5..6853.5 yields 28.5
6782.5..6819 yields 27.6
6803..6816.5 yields 27.7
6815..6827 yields 27.9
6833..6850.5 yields 27.7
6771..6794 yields 27.4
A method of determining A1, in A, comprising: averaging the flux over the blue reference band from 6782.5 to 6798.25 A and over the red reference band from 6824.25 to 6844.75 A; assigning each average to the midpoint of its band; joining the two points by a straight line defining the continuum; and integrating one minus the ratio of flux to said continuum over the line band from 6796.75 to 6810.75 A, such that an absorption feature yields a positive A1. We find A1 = -0.5 A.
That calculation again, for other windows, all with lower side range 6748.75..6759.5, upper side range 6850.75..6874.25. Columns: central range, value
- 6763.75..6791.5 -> 0.47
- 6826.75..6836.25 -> 0.20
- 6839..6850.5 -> -0.68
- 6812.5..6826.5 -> -0.30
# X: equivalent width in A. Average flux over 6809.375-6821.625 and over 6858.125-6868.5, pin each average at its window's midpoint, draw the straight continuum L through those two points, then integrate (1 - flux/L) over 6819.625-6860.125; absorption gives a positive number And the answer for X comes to -2.7 A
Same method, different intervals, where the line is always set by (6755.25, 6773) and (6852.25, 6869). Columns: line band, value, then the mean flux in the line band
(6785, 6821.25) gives -1.0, 27.6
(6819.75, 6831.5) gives -0.4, 27.5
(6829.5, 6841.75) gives -0.2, 26.8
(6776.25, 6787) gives 0.0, 27.2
